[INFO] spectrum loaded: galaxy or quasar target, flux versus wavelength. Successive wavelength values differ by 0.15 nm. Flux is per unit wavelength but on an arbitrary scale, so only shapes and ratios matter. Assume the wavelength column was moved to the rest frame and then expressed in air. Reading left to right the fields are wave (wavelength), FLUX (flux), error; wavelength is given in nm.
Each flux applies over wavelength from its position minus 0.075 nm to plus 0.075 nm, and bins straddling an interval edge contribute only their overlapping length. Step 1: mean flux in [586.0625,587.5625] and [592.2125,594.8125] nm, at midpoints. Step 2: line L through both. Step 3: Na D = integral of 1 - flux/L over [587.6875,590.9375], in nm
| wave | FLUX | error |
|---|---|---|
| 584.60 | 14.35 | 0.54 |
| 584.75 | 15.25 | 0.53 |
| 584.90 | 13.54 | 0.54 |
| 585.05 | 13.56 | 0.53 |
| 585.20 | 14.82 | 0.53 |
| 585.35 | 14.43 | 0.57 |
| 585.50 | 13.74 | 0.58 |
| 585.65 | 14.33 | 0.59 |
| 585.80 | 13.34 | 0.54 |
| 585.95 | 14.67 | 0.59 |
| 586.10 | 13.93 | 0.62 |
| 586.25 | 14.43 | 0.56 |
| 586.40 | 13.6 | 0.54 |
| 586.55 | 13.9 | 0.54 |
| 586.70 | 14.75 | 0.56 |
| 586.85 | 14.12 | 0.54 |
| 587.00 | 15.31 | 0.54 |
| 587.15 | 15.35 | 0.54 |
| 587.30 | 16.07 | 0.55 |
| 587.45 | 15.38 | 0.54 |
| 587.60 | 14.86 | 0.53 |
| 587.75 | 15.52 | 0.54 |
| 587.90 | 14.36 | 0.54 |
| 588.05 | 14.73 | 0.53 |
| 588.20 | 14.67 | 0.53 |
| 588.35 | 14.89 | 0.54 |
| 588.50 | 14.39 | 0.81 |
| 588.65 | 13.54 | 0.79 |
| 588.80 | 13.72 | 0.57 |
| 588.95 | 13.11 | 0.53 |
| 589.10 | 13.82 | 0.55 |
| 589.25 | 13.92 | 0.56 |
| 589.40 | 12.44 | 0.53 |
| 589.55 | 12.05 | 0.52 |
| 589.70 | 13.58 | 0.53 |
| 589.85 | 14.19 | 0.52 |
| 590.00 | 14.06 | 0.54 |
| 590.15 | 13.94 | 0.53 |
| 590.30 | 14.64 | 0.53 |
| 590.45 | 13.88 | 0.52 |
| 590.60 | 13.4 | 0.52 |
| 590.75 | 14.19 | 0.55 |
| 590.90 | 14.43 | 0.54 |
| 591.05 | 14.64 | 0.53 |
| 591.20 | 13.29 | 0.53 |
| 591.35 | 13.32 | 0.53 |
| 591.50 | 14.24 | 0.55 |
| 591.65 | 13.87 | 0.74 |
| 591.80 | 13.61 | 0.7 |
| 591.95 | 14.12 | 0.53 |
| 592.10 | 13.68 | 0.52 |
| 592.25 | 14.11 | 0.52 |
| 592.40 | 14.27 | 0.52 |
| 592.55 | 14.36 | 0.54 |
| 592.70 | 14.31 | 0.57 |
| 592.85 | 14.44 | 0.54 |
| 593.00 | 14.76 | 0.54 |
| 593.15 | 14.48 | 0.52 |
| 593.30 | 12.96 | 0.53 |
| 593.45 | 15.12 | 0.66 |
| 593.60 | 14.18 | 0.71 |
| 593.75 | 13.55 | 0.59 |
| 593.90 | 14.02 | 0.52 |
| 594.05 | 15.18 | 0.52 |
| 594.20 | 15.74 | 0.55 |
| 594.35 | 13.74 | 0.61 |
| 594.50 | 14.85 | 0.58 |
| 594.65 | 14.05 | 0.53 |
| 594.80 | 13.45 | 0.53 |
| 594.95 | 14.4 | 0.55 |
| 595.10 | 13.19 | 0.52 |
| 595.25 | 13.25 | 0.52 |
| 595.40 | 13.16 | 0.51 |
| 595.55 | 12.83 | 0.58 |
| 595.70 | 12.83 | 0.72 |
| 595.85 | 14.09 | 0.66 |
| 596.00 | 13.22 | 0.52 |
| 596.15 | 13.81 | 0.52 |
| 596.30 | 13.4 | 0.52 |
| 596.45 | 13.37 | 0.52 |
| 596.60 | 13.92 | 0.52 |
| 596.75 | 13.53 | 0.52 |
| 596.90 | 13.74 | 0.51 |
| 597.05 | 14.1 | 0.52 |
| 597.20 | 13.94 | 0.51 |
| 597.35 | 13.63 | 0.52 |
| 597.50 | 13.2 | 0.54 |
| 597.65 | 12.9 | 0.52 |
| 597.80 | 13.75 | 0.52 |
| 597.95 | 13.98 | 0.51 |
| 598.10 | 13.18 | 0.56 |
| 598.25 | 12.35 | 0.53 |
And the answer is 0.13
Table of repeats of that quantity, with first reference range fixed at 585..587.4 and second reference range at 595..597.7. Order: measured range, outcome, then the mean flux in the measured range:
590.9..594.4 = -0.095 nm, 14.2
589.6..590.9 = 0.006 nm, 14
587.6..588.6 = -0.035 nm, 14.7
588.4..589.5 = 0.047 nm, 13.6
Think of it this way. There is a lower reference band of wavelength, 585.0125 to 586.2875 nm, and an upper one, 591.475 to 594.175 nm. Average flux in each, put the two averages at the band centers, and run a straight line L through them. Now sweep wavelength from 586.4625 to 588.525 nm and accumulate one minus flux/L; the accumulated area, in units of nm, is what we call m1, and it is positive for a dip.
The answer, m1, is -0.10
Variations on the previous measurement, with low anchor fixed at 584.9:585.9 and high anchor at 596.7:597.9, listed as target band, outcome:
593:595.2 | -0.08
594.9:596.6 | 0.03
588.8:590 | 0.04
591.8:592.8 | -0.02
